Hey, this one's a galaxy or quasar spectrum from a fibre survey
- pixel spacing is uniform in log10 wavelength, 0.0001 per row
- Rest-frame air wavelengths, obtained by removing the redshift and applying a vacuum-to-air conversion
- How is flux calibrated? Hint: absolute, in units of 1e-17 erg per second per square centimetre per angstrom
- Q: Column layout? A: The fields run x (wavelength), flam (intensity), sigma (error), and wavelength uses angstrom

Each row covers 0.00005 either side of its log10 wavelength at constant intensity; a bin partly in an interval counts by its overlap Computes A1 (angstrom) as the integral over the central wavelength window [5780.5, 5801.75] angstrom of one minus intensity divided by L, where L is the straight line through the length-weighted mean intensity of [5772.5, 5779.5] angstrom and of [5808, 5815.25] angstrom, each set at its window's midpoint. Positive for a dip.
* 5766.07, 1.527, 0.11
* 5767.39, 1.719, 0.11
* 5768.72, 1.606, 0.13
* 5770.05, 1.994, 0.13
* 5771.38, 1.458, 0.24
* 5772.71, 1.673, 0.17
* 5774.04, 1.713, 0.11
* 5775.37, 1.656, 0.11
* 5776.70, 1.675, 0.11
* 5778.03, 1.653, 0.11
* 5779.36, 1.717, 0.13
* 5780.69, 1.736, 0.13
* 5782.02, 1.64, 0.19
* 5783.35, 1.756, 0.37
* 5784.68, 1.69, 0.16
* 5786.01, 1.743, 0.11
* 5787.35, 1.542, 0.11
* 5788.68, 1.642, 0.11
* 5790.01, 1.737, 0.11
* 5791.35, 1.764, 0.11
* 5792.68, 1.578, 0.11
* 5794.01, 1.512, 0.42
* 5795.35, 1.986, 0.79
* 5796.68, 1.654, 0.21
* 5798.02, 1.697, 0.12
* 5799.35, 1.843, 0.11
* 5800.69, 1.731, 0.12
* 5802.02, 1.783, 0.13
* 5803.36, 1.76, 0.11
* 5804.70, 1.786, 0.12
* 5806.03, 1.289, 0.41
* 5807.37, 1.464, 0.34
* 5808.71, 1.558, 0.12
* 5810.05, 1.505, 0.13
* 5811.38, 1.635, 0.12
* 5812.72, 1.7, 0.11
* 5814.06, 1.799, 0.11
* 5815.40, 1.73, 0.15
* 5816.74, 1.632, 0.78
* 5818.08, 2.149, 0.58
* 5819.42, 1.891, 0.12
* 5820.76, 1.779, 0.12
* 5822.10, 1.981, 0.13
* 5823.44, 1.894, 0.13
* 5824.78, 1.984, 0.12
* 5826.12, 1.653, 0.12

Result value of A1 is -0.5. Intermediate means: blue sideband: 1.68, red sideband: 1.64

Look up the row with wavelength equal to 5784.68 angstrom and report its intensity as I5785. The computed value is 1.69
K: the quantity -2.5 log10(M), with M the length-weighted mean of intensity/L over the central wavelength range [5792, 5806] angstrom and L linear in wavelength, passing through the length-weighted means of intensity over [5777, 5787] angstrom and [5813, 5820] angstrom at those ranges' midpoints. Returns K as 0.031 mag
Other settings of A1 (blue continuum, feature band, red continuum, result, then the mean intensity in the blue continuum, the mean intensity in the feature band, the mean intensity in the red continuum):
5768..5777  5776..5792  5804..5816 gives -0.31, 1.68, 1.69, 1.61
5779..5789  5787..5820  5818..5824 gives 2.03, 1.68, 1.7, 1.92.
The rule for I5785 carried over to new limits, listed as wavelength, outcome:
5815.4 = 1.73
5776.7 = 1.675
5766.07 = 1.527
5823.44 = 1.894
